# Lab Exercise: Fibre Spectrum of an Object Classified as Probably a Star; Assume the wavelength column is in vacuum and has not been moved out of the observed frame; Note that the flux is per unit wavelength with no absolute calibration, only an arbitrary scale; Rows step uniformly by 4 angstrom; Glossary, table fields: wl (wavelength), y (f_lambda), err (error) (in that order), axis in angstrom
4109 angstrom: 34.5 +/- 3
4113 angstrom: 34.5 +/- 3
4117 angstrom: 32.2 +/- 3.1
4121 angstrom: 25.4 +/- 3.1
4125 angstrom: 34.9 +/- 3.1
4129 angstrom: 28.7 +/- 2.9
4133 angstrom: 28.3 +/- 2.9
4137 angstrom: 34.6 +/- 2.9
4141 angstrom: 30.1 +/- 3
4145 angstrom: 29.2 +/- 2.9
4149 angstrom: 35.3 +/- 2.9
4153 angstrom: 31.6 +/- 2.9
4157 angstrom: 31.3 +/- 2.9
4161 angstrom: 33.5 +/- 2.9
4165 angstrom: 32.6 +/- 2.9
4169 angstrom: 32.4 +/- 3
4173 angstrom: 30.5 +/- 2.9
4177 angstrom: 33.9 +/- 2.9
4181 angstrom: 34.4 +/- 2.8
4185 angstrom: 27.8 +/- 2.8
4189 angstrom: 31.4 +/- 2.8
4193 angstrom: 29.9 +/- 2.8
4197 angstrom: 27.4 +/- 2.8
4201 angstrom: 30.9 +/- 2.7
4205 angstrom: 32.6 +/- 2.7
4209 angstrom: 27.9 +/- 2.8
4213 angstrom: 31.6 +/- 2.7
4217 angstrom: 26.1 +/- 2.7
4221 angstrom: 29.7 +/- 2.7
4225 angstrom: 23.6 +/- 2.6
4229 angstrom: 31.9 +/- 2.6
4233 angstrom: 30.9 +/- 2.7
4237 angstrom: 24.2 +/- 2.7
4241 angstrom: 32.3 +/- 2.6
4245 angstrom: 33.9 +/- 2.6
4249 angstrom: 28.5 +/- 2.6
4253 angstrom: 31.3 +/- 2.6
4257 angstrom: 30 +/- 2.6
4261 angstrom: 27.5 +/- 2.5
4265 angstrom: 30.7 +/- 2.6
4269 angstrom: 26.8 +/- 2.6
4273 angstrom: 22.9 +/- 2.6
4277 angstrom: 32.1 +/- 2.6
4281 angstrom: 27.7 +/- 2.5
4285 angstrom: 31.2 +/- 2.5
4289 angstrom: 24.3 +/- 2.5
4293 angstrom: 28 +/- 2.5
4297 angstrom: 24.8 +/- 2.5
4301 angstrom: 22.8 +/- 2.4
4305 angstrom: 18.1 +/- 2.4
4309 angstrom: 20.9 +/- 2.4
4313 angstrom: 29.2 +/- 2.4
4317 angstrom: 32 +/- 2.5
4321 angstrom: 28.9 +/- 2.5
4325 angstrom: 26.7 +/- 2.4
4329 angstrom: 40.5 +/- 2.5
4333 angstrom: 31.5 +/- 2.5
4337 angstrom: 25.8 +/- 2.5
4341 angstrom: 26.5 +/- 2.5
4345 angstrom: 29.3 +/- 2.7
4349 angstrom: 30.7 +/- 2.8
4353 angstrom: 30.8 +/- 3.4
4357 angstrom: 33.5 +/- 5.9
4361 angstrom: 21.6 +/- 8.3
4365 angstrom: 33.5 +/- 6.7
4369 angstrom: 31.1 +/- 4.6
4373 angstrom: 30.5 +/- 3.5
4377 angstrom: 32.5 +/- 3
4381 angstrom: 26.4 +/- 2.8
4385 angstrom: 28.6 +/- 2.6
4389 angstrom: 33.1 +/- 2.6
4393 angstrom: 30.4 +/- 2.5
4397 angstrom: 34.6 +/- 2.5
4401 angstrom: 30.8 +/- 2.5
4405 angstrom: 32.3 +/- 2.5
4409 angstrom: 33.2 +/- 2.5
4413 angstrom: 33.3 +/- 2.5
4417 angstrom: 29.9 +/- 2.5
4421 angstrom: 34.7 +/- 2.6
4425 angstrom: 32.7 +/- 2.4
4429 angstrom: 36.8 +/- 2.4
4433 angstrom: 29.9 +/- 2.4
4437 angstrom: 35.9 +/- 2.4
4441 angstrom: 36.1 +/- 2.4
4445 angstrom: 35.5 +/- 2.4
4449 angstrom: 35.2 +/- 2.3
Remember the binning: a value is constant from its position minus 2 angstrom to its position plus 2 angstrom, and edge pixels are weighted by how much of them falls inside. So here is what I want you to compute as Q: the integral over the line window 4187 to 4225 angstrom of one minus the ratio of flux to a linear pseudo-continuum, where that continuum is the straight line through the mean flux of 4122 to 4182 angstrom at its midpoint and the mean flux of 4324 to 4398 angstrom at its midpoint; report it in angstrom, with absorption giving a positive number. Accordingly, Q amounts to 2.6 angstrom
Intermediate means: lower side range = 31.9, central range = 29.4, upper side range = 30.4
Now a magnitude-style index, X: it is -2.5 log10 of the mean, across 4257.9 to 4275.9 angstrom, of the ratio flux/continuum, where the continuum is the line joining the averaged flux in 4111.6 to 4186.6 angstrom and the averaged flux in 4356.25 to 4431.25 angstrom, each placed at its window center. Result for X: 0.15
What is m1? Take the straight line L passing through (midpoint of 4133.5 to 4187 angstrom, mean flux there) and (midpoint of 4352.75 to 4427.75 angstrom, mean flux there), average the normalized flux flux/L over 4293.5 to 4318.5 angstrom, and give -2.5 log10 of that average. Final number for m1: 0.27 mag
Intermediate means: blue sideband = 32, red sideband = 31.3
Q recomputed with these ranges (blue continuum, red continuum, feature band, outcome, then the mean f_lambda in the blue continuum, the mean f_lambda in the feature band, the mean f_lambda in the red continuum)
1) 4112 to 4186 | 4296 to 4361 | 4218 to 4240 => 1.4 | 31.7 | 28.2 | 28.1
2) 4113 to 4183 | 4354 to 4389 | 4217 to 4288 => 4.5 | 31.8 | 29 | 29.9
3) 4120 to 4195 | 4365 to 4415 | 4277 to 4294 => 1.7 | 31.4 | 28.3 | 31.5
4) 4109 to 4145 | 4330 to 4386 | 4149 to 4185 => -1.8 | 31.2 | 32.4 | 29.7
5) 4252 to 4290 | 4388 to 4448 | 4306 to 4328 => 1.7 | 28.5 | 27.7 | 33.3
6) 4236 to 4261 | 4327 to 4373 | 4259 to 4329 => 7.2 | 30.1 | 27.1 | 30.4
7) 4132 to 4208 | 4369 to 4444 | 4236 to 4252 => 0.8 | 31.5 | 30.2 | 32.3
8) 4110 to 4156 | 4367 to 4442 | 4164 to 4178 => -0.3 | 31.4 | 32.2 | 32.2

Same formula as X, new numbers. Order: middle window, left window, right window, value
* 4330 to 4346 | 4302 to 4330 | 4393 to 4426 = -0.01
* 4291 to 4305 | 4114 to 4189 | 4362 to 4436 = 0.29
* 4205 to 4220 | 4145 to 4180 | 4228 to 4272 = 0.06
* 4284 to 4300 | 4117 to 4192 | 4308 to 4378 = 0.14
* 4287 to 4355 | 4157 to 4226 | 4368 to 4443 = 0.14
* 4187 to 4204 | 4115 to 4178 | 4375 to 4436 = 0.05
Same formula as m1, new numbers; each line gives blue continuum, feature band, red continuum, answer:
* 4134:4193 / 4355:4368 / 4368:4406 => 0.05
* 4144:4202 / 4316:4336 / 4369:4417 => -0.01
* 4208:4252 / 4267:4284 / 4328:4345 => 0.08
